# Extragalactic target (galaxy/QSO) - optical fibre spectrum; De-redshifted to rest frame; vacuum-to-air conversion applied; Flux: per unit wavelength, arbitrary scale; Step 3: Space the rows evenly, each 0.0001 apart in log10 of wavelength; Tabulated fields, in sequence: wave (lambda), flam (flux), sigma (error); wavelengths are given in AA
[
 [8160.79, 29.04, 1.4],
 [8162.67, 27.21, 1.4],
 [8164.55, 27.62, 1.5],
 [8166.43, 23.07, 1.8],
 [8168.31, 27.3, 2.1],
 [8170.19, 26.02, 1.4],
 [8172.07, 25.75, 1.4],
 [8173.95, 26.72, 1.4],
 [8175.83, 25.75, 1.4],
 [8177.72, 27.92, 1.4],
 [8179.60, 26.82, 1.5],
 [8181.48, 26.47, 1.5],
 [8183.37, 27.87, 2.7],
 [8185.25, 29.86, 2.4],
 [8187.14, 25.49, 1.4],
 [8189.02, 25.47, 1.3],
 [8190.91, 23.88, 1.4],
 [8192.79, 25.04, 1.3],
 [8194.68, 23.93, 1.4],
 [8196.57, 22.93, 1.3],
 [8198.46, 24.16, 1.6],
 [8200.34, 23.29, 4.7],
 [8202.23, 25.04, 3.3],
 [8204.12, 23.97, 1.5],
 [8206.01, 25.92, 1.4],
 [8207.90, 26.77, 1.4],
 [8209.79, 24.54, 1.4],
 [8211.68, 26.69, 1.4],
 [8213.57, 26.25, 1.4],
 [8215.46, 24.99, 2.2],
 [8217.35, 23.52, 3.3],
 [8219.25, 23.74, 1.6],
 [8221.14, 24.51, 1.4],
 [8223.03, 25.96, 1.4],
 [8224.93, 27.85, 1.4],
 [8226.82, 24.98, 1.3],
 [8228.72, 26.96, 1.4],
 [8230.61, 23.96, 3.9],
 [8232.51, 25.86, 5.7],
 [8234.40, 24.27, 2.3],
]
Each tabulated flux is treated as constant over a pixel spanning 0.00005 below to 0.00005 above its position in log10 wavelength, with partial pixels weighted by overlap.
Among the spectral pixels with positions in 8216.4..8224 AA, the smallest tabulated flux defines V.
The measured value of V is 23.52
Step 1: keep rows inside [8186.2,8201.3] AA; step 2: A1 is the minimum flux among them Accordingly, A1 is 22.93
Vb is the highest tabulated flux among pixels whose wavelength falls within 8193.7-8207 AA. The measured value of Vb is 25.92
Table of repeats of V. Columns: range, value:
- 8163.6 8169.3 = 23.07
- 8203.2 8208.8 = 23.97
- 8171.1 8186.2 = 25.75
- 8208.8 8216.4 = 24.54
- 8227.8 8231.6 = 23.96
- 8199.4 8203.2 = 23.29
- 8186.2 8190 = 25.47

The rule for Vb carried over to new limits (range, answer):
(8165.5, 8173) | 27.3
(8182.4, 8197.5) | 29.86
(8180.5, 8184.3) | 27.87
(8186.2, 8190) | 25.49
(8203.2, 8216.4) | 26.77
